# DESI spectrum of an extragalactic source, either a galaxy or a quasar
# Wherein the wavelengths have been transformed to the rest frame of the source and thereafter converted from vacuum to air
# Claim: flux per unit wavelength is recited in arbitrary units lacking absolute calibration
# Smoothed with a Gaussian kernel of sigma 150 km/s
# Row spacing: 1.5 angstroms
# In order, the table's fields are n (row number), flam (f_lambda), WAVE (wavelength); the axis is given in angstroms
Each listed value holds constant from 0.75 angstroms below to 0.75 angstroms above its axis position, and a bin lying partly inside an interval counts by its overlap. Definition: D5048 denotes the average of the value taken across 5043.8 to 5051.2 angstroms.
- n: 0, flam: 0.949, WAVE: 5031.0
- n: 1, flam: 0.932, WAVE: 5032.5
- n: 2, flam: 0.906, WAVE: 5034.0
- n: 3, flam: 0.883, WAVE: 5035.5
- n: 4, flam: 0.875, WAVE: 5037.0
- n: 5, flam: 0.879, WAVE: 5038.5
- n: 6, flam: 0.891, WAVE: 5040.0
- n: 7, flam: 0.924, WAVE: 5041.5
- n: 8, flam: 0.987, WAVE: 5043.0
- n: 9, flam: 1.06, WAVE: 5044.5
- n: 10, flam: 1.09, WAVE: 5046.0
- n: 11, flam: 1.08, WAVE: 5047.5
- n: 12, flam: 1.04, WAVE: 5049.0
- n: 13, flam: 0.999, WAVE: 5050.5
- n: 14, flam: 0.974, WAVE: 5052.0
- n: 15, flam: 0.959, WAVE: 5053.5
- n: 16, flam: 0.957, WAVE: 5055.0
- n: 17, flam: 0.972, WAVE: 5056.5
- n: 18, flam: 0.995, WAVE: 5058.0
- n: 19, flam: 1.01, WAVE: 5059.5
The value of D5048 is 1.05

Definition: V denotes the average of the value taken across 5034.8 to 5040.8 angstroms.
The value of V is 0.882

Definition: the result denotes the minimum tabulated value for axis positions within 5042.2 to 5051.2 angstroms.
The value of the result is 0.987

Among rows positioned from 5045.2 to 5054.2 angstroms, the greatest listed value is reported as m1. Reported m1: 1.09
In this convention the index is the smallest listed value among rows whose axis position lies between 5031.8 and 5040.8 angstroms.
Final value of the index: 0.875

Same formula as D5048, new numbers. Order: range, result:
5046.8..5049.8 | 1.06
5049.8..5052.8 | 0.986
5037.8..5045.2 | 0.948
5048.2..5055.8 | 0.986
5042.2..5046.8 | 1.04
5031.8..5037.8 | 0.899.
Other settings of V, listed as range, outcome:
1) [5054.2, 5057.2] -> 0.964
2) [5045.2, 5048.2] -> 1.08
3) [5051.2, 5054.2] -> 0.967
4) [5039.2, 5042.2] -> 0.907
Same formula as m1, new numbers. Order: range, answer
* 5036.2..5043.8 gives 0.987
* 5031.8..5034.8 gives 0.932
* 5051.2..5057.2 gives 0.974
